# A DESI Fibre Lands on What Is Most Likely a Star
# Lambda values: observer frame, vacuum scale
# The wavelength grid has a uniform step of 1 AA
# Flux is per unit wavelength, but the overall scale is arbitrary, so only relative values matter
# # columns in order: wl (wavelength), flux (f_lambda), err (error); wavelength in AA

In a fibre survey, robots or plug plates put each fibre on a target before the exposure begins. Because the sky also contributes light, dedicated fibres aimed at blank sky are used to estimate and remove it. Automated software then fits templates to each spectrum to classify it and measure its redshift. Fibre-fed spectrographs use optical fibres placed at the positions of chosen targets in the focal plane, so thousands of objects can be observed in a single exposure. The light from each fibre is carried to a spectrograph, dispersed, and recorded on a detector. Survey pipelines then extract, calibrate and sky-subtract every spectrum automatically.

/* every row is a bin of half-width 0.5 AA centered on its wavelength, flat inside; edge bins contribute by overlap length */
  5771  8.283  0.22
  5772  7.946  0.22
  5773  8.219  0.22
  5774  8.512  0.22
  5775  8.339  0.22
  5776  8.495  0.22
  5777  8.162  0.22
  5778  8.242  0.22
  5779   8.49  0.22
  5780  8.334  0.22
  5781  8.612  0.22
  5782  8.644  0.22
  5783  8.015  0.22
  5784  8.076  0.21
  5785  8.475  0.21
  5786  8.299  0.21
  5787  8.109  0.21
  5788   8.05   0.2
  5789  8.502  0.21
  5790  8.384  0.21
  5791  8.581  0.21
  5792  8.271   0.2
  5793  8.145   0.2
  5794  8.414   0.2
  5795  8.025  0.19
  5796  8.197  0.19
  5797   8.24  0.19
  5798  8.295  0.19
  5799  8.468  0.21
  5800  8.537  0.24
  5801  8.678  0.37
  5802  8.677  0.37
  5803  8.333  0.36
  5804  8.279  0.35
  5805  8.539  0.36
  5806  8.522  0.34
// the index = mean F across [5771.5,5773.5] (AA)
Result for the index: 8.08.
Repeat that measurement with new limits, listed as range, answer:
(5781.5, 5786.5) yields 8.3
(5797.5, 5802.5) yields 8.53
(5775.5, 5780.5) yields 8.34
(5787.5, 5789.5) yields 8.28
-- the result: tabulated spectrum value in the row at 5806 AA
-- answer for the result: 8.522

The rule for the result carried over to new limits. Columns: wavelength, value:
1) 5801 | 8.678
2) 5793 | 8.145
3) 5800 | 8.537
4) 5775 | 8.339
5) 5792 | 8.271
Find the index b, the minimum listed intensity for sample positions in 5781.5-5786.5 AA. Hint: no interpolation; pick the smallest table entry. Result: 8.015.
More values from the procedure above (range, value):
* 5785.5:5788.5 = 8.05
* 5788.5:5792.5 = 8.271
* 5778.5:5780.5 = 8.334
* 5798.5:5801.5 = 8.468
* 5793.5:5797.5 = 8.025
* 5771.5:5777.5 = 7.946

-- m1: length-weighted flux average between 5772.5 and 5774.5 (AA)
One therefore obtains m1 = 8.37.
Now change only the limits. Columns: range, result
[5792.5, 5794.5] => 8.28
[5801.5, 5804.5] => 8.43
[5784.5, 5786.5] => 8.39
